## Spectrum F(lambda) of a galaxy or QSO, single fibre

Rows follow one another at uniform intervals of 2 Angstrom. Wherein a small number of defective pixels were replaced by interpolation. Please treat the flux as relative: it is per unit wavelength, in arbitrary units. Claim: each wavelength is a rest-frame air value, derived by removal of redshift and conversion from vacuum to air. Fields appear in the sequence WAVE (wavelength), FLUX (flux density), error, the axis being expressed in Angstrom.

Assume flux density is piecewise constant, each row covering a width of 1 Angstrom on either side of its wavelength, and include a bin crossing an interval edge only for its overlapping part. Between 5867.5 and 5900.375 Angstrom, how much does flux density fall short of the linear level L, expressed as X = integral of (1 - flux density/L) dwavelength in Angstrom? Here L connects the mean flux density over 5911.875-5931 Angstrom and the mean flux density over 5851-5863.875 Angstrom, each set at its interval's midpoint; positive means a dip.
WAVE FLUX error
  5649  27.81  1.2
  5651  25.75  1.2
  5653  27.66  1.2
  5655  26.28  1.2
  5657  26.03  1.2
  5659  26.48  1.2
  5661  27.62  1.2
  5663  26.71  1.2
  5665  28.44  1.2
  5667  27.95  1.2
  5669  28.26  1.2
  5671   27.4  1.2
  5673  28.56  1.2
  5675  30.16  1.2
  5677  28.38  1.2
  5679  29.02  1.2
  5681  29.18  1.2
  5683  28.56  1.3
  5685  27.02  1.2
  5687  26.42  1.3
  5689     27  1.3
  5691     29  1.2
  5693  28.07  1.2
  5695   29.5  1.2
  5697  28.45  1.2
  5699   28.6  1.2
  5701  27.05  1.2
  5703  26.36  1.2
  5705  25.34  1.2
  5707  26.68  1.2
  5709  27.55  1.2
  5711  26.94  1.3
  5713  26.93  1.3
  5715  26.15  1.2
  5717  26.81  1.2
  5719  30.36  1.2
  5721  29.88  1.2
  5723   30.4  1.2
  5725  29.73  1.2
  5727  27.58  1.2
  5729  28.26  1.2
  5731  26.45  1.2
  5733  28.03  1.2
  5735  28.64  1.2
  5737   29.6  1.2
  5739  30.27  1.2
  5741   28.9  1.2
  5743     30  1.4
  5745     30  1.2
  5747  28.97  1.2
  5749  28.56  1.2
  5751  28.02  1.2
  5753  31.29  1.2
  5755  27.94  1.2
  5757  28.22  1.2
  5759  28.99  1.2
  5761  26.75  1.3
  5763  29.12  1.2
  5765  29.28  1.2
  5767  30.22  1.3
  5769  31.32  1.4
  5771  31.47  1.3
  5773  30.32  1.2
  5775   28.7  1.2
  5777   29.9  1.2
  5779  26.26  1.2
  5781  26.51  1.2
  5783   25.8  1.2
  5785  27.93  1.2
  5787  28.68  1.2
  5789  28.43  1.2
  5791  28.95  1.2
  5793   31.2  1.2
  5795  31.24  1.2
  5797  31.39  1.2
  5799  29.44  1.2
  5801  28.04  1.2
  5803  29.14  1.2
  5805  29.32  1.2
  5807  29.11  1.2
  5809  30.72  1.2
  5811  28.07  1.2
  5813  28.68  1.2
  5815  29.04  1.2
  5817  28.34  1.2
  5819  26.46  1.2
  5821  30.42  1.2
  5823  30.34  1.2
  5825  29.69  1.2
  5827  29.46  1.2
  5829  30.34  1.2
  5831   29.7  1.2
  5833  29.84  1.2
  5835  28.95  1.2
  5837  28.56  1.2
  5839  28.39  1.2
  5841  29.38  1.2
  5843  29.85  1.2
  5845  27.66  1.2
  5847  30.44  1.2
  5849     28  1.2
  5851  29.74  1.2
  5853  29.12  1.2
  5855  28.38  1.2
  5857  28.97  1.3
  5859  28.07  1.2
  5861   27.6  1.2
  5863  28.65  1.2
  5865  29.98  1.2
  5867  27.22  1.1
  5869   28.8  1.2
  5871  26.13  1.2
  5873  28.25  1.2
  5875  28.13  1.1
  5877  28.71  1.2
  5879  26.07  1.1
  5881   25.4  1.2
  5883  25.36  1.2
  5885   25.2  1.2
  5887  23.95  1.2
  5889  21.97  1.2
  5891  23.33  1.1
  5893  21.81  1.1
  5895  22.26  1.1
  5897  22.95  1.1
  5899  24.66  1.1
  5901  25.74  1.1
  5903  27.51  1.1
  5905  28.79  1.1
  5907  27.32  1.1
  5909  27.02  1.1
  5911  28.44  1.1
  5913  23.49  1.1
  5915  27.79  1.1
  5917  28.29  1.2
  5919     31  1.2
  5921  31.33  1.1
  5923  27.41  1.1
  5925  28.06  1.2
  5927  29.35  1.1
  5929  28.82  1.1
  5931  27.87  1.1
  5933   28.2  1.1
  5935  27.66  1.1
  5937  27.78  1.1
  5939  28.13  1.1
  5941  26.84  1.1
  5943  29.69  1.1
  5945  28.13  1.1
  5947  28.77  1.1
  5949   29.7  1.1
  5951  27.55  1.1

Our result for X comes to 3.8 Angstrom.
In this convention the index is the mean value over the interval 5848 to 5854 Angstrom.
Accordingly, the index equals 29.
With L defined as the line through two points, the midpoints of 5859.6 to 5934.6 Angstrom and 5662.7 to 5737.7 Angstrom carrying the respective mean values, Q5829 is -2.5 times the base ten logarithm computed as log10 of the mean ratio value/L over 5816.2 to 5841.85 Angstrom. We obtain -0.08 mag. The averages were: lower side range 28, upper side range 26.8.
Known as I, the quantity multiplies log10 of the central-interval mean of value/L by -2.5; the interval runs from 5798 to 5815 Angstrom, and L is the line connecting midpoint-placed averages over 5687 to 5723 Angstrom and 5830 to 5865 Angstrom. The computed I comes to -0.02 mag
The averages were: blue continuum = 27.7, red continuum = 28.9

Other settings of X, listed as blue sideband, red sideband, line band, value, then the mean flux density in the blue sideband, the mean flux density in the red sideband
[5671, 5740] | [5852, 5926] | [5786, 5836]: -3.7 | 28.1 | 26.8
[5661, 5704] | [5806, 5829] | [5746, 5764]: 0.0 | 28.1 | 29.2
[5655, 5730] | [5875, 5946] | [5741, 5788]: -2.3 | 27.9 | 26.8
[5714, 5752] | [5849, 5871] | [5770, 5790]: 0.2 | 28.8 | 28.5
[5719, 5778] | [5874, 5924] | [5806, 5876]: -3.9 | 29.2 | 26.2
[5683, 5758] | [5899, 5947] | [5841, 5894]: 1.6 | 28.2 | 28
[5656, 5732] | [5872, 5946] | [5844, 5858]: -0.9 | 27.9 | 26.8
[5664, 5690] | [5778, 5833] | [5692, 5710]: 0.5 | 28.2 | 29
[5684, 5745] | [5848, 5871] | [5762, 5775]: -0.9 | 28.1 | 28.5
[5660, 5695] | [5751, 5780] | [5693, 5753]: 0.8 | 28.1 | 29.2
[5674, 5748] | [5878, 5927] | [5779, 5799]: -1.0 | 28.3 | 26.1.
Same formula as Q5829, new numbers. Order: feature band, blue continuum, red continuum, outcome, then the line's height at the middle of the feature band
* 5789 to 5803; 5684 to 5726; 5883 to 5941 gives -0.098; 27.3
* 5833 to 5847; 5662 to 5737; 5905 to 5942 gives -0.036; 28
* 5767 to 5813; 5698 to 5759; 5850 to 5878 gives -0.031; 28.4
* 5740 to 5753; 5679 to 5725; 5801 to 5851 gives -0.034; 28.3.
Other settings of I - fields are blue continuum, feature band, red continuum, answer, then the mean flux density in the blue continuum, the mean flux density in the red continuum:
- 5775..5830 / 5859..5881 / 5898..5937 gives 0.018 mag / 29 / 27.8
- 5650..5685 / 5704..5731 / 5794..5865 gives 0.014 mag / 27.8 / 29.2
